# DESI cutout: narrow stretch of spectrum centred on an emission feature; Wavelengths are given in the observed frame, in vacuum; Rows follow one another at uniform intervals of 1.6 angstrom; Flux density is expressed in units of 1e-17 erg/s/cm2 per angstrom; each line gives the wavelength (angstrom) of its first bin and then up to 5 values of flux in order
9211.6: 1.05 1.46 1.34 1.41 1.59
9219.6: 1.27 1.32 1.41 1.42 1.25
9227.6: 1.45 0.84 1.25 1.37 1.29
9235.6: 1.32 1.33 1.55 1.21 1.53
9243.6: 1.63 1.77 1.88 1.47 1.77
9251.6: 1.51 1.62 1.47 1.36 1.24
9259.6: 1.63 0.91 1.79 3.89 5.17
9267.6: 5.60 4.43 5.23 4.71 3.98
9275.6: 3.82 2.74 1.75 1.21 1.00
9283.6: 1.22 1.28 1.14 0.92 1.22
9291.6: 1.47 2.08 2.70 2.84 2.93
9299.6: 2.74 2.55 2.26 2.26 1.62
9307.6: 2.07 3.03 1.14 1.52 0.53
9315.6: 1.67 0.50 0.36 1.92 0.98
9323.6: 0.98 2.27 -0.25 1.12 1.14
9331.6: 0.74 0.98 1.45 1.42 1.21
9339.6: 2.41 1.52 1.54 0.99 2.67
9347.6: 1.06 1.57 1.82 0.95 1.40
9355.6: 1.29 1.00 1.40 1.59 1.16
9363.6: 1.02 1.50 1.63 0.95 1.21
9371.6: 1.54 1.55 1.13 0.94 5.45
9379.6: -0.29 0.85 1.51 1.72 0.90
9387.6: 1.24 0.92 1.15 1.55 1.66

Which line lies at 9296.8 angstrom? [N II] 6583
